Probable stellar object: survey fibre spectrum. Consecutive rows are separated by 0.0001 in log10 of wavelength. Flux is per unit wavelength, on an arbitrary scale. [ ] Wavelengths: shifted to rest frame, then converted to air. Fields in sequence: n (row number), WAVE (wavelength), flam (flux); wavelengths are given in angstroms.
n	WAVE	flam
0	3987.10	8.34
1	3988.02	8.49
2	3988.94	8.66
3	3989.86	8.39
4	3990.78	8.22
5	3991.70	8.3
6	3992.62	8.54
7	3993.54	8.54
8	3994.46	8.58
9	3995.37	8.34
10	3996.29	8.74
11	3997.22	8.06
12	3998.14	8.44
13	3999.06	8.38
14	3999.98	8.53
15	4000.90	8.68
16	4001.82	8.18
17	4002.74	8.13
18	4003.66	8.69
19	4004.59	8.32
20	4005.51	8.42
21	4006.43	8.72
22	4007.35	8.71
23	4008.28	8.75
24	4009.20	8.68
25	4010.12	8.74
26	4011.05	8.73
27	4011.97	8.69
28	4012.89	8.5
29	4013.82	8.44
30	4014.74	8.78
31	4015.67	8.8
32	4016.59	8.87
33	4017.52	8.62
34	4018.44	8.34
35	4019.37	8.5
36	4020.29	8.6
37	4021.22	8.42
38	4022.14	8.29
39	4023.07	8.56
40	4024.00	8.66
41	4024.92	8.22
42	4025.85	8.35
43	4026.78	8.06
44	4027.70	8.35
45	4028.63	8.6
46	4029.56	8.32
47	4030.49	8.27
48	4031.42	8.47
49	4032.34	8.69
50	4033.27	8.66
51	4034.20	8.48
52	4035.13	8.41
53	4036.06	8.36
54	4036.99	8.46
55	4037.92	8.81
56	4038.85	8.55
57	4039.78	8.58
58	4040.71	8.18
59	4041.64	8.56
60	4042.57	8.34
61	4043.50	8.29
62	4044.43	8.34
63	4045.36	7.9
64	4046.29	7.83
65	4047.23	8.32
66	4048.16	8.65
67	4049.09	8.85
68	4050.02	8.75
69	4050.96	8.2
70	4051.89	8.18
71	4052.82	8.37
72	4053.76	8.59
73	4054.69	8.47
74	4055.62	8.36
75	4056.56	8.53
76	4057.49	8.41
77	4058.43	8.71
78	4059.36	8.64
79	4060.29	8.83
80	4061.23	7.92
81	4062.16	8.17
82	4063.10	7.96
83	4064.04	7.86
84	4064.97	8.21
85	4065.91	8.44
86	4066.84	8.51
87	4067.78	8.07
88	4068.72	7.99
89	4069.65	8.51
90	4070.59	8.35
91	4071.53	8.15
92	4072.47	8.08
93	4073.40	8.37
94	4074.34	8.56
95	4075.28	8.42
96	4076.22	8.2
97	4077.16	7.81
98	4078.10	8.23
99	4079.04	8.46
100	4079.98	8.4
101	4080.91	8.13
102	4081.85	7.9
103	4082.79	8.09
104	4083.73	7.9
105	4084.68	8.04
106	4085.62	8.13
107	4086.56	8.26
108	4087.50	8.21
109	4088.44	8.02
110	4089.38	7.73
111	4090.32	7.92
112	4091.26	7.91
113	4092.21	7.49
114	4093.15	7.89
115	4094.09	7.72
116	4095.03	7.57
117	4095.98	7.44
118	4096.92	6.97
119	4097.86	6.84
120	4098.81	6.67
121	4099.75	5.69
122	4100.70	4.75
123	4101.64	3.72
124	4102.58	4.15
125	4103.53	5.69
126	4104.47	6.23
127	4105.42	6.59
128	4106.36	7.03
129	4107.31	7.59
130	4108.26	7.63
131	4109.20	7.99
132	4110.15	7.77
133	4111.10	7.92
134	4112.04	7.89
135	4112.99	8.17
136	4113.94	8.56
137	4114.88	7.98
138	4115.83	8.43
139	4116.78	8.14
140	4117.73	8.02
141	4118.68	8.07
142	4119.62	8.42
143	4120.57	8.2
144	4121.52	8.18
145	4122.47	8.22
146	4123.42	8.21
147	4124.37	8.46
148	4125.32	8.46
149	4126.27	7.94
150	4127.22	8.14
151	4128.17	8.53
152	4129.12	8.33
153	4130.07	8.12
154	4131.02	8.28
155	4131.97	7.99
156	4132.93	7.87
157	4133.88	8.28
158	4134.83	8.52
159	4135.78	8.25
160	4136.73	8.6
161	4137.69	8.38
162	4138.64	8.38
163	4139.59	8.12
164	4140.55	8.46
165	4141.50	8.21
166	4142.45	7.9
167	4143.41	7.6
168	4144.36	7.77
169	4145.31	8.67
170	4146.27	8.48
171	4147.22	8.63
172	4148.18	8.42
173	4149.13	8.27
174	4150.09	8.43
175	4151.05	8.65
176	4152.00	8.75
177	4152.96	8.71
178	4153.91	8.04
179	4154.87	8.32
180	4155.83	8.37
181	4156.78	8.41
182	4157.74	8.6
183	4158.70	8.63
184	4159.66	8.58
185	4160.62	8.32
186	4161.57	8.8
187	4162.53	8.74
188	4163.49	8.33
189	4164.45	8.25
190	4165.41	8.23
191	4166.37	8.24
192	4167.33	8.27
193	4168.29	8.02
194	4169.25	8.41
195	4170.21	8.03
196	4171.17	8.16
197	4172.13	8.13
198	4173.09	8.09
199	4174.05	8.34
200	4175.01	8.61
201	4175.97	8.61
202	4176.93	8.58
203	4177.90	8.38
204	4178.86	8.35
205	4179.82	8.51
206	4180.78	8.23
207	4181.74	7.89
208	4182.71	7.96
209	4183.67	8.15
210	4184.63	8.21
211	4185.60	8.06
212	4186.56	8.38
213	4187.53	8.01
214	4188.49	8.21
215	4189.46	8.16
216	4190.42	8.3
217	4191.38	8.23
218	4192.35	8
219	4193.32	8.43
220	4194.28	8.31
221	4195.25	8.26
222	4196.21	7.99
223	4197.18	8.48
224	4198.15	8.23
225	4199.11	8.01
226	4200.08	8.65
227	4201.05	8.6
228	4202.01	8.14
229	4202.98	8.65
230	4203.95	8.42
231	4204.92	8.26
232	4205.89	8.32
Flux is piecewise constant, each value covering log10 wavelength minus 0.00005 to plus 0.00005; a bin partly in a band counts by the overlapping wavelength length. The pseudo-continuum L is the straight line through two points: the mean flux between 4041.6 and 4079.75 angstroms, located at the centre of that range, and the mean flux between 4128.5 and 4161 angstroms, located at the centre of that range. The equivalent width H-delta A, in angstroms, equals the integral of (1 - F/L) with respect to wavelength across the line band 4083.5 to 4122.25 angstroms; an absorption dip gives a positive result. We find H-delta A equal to 4.29 angstroms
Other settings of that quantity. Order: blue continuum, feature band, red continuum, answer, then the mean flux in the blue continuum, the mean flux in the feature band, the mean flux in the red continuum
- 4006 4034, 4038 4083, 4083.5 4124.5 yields -1.7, 8.55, 8.32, 7.45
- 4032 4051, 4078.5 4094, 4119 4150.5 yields 0.6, 8.44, 8.03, 8.26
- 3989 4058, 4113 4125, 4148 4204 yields 0.2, 8.47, 8.24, 8.33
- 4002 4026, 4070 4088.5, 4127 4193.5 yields 0.6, 8.56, 8.19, 8.3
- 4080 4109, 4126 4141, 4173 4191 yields -1.2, 7.16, 8.26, 8.27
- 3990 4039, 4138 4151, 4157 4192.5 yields 0.1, 8.5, 8.27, 8.3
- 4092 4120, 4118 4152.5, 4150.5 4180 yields -2.3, 7.16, 8.28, 8.4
